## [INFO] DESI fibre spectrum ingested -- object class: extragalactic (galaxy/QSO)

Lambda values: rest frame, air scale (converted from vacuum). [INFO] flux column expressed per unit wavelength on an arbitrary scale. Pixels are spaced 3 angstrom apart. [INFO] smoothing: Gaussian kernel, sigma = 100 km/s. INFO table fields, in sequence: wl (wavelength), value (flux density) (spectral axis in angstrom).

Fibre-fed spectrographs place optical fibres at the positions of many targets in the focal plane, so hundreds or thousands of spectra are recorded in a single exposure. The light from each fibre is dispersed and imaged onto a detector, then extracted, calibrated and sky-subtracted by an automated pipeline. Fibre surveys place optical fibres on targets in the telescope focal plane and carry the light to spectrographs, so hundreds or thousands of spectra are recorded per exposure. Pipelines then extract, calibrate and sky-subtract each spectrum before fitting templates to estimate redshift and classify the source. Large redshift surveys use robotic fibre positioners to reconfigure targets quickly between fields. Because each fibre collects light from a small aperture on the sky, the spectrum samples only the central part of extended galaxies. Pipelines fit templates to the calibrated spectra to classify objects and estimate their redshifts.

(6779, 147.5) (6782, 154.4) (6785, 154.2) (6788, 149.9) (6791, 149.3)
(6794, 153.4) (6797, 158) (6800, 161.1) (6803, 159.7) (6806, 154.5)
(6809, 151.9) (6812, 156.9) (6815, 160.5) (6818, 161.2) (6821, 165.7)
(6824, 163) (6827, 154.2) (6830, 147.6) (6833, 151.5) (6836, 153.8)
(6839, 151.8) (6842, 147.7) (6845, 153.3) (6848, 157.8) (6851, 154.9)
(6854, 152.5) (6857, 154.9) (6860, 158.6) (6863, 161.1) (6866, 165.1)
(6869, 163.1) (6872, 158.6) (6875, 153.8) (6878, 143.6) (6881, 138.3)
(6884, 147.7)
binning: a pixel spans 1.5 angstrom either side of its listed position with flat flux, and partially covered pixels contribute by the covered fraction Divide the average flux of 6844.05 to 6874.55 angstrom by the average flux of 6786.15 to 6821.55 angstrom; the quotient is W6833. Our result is 1.0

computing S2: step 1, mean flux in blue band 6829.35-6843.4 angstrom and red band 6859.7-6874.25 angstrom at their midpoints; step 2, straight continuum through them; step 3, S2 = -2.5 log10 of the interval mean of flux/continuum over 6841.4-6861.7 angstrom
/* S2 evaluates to 0.01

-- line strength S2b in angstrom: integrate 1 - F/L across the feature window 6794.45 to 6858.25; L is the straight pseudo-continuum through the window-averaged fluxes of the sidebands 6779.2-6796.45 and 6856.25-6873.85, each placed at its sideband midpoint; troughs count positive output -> 0.2 angstrom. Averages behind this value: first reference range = 152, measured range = 156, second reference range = 160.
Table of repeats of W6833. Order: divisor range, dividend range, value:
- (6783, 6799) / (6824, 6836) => 1.00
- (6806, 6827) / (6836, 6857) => 0.96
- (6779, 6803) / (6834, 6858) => 0.99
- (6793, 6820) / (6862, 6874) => 1.03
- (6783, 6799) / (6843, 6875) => 1.03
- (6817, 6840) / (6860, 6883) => 0.99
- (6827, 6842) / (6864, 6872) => 1.08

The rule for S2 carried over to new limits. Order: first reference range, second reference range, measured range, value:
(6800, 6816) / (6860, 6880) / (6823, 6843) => 0.03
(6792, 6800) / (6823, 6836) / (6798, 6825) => -0.03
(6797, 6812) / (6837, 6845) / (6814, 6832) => -0.03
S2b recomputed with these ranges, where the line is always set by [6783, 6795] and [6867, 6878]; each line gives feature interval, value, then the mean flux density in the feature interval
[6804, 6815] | -0.2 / 156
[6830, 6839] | 0.2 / 152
